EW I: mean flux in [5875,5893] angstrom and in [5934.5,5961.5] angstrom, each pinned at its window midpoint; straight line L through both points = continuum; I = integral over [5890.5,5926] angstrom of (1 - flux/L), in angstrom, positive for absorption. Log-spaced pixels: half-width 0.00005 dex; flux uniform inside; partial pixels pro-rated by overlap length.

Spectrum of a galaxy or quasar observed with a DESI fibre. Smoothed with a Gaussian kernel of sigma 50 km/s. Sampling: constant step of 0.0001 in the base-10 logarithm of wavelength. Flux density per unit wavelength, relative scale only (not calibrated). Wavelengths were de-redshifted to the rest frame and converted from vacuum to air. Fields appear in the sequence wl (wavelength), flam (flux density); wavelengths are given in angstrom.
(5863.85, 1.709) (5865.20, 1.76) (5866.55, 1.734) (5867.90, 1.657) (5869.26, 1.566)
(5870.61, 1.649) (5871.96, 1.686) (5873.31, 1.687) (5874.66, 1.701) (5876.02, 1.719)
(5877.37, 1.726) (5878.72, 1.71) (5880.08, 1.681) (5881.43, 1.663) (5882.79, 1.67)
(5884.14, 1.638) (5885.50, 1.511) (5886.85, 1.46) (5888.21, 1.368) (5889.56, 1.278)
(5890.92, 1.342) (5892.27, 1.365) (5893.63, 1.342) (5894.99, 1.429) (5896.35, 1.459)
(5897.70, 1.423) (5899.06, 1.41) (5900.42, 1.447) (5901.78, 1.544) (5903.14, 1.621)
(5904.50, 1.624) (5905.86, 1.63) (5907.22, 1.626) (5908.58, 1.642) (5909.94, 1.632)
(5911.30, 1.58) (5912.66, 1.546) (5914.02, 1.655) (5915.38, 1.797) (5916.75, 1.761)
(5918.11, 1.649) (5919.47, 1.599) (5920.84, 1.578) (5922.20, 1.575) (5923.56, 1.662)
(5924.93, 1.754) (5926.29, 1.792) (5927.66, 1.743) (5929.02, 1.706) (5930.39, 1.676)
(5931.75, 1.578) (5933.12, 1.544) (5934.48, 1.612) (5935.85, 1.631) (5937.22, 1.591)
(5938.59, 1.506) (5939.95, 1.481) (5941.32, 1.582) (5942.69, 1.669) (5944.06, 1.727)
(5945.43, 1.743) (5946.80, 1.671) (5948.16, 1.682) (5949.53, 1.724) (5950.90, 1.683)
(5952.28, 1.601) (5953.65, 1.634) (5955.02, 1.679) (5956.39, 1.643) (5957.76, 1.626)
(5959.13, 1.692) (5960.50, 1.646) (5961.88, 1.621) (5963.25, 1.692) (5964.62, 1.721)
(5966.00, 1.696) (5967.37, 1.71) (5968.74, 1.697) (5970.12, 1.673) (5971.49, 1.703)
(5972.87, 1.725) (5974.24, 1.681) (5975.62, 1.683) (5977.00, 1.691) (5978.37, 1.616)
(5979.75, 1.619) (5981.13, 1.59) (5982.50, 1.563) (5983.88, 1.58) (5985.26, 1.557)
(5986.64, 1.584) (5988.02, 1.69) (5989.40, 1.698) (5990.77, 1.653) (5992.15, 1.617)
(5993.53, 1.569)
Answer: 0.4 angstrom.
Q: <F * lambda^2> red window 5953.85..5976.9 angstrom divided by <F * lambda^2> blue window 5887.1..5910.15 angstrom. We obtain 1.2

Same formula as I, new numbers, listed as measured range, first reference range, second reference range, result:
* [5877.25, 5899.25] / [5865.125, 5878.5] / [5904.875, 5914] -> 2.1 angstrom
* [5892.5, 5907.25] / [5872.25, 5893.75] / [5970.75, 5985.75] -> 0.7 angstrom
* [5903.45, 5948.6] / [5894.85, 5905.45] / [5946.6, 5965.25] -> -1.9 angstrom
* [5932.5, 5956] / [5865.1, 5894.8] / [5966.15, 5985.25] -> 0.0 angstrom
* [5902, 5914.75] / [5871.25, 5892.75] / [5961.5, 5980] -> 0.0 angstrom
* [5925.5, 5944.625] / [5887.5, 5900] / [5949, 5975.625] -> -0.9 angstrom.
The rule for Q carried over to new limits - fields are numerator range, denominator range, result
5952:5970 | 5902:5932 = 1.02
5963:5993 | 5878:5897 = 1.14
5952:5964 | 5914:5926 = 1.00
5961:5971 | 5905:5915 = 1.06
